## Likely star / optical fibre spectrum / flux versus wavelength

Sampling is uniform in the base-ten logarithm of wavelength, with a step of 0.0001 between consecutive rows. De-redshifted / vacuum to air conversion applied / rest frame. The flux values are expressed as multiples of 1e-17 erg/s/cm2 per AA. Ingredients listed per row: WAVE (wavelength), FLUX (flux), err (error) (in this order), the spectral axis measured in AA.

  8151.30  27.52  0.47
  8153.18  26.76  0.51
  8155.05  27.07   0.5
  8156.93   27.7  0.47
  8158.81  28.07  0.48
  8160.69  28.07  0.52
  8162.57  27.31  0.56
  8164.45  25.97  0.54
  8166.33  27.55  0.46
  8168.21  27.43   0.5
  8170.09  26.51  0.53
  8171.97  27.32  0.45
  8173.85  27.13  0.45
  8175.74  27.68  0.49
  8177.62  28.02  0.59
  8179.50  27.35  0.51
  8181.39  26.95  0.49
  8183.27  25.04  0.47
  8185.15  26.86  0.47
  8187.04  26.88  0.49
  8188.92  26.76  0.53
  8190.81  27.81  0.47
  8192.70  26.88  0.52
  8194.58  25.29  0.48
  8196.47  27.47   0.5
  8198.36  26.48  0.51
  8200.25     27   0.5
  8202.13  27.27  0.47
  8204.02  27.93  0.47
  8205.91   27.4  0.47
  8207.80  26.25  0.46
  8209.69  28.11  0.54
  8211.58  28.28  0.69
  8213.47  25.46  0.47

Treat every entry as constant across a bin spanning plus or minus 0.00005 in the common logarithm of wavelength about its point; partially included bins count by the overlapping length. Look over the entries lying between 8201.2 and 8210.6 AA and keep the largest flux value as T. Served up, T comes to 28.11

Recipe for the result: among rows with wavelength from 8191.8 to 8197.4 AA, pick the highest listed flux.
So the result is 27.47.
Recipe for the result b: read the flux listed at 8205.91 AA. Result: 27.4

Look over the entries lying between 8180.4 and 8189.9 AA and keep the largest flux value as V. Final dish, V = 26.95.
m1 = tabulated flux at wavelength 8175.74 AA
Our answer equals 27.68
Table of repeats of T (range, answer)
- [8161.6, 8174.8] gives 27.55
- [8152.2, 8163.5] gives 28.07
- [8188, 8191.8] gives 27.81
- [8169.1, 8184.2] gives 28.02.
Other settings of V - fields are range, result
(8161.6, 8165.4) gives 27.31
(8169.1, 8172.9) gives 27.32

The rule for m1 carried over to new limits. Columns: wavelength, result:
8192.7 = 26.88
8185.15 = 26.86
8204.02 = 27.93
